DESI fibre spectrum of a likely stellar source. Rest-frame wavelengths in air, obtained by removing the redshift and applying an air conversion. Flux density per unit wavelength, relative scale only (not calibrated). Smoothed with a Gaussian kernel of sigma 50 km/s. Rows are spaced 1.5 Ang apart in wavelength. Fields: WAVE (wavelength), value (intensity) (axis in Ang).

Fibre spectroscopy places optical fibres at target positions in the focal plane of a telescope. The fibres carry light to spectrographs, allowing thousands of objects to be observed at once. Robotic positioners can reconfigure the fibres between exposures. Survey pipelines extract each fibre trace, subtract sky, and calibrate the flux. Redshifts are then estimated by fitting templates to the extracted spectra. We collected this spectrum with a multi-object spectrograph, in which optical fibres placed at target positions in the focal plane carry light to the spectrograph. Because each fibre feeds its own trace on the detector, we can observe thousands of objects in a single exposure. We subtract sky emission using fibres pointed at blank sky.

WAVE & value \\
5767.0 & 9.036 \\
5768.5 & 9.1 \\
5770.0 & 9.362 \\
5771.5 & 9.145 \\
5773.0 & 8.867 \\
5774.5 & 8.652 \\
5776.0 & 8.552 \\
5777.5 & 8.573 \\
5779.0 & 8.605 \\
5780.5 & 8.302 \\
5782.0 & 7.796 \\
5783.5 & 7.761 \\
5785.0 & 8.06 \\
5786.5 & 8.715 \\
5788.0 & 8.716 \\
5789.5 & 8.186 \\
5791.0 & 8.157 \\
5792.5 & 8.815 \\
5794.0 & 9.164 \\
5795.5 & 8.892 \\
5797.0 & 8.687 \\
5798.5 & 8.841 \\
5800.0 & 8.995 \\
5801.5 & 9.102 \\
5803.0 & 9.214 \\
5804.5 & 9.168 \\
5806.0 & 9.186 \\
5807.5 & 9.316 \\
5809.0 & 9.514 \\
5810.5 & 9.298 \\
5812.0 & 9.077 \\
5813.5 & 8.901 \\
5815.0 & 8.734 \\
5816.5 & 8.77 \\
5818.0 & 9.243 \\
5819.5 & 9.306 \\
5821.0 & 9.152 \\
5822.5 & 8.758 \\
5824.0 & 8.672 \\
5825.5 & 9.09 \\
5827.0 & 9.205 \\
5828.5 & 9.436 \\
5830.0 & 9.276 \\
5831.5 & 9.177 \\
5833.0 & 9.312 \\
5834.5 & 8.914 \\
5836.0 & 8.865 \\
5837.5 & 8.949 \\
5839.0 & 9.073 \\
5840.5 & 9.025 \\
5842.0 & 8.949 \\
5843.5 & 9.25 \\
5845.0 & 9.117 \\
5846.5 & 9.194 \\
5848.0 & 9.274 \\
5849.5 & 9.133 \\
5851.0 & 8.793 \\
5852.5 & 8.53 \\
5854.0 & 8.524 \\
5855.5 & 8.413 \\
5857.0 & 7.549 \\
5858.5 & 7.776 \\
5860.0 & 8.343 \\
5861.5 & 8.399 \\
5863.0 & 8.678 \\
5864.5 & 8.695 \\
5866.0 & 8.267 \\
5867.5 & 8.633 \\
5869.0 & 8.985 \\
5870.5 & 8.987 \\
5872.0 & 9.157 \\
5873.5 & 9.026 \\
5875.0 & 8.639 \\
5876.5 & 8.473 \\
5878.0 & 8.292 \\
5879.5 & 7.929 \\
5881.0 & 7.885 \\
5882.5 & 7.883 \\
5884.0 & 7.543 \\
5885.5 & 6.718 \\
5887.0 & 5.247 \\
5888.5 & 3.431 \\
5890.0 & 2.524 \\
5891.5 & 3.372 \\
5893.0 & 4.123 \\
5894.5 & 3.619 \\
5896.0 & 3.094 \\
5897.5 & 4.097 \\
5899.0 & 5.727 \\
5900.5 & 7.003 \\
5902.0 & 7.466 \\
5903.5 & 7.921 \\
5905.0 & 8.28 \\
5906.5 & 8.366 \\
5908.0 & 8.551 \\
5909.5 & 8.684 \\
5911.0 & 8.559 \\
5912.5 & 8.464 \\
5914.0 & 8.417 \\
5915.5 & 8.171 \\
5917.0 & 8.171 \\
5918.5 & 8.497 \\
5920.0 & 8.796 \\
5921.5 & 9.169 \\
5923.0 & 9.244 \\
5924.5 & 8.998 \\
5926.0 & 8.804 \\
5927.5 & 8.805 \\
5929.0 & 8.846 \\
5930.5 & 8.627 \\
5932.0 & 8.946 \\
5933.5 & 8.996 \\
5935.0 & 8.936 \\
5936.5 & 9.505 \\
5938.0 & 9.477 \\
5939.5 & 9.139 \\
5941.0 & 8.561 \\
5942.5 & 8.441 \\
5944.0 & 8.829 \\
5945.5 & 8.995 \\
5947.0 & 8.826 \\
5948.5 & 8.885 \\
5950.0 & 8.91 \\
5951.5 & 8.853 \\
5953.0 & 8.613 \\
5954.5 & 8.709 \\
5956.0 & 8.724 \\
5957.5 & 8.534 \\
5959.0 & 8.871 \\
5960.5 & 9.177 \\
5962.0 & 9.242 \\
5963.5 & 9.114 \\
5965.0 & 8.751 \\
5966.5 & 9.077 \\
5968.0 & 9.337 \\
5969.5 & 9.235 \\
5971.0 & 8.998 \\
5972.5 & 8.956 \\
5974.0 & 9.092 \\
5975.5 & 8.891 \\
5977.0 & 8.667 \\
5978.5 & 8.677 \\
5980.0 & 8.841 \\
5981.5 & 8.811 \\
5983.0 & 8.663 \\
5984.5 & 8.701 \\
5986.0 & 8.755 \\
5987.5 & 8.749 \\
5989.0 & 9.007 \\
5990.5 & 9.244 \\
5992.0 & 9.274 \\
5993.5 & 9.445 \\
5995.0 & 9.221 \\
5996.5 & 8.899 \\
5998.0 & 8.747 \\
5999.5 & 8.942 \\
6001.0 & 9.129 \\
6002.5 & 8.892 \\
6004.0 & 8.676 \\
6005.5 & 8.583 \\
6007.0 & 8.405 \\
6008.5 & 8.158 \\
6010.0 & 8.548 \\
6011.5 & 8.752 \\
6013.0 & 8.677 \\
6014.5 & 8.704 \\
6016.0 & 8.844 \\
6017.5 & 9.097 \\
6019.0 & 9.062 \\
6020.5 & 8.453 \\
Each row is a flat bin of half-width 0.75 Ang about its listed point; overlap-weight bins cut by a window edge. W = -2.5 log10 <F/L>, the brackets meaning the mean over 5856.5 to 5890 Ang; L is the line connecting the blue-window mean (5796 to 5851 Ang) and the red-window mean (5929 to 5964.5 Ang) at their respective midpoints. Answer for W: 0.15 mag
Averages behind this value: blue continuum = 9.08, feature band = 7.82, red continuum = 8.91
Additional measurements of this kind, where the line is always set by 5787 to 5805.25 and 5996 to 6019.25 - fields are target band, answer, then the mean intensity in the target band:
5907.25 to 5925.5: 0.02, 8.65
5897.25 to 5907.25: 0.23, 7.12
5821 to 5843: -0.03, 9.06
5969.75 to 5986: -0.01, 8.84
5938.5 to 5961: 0.00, 8.81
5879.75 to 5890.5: 0.40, 6.06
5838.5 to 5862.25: 0.01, 8.71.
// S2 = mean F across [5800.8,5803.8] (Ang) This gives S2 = 9.16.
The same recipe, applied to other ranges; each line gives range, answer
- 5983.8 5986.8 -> 8.73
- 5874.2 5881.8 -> 8.25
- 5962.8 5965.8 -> 8.93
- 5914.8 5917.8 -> 8.18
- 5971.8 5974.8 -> 9.02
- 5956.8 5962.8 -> 8.96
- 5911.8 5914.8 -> 8.44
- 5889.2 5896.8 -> 3.35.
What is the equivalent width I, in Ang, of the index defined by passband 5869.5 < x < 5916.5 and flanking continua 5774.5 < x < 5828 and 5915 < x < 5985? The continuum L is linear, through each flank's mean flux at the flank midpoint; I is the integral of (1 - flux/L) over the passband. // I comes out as 10.0 Ang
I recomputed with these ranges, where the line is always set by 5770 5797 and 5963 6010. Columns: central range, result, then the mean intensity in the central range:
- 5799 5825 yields -1.4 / 9.08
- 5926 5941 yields -0.3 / 9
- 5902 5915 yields 0.6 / 8.35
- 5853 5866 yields 0.6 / 8.3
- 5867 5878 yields -0.1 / 8.81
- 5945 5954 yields 0.0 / 8.84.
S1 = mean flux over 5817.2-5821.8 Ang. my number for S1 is 9.22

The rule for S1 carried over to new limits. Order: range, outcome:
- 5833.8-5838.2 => 8.91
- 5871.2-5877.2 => 8.83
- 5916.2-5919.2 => 8.33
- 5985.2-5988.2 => 8.75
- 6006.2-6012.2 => 8.46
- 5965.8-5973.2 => 9.12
